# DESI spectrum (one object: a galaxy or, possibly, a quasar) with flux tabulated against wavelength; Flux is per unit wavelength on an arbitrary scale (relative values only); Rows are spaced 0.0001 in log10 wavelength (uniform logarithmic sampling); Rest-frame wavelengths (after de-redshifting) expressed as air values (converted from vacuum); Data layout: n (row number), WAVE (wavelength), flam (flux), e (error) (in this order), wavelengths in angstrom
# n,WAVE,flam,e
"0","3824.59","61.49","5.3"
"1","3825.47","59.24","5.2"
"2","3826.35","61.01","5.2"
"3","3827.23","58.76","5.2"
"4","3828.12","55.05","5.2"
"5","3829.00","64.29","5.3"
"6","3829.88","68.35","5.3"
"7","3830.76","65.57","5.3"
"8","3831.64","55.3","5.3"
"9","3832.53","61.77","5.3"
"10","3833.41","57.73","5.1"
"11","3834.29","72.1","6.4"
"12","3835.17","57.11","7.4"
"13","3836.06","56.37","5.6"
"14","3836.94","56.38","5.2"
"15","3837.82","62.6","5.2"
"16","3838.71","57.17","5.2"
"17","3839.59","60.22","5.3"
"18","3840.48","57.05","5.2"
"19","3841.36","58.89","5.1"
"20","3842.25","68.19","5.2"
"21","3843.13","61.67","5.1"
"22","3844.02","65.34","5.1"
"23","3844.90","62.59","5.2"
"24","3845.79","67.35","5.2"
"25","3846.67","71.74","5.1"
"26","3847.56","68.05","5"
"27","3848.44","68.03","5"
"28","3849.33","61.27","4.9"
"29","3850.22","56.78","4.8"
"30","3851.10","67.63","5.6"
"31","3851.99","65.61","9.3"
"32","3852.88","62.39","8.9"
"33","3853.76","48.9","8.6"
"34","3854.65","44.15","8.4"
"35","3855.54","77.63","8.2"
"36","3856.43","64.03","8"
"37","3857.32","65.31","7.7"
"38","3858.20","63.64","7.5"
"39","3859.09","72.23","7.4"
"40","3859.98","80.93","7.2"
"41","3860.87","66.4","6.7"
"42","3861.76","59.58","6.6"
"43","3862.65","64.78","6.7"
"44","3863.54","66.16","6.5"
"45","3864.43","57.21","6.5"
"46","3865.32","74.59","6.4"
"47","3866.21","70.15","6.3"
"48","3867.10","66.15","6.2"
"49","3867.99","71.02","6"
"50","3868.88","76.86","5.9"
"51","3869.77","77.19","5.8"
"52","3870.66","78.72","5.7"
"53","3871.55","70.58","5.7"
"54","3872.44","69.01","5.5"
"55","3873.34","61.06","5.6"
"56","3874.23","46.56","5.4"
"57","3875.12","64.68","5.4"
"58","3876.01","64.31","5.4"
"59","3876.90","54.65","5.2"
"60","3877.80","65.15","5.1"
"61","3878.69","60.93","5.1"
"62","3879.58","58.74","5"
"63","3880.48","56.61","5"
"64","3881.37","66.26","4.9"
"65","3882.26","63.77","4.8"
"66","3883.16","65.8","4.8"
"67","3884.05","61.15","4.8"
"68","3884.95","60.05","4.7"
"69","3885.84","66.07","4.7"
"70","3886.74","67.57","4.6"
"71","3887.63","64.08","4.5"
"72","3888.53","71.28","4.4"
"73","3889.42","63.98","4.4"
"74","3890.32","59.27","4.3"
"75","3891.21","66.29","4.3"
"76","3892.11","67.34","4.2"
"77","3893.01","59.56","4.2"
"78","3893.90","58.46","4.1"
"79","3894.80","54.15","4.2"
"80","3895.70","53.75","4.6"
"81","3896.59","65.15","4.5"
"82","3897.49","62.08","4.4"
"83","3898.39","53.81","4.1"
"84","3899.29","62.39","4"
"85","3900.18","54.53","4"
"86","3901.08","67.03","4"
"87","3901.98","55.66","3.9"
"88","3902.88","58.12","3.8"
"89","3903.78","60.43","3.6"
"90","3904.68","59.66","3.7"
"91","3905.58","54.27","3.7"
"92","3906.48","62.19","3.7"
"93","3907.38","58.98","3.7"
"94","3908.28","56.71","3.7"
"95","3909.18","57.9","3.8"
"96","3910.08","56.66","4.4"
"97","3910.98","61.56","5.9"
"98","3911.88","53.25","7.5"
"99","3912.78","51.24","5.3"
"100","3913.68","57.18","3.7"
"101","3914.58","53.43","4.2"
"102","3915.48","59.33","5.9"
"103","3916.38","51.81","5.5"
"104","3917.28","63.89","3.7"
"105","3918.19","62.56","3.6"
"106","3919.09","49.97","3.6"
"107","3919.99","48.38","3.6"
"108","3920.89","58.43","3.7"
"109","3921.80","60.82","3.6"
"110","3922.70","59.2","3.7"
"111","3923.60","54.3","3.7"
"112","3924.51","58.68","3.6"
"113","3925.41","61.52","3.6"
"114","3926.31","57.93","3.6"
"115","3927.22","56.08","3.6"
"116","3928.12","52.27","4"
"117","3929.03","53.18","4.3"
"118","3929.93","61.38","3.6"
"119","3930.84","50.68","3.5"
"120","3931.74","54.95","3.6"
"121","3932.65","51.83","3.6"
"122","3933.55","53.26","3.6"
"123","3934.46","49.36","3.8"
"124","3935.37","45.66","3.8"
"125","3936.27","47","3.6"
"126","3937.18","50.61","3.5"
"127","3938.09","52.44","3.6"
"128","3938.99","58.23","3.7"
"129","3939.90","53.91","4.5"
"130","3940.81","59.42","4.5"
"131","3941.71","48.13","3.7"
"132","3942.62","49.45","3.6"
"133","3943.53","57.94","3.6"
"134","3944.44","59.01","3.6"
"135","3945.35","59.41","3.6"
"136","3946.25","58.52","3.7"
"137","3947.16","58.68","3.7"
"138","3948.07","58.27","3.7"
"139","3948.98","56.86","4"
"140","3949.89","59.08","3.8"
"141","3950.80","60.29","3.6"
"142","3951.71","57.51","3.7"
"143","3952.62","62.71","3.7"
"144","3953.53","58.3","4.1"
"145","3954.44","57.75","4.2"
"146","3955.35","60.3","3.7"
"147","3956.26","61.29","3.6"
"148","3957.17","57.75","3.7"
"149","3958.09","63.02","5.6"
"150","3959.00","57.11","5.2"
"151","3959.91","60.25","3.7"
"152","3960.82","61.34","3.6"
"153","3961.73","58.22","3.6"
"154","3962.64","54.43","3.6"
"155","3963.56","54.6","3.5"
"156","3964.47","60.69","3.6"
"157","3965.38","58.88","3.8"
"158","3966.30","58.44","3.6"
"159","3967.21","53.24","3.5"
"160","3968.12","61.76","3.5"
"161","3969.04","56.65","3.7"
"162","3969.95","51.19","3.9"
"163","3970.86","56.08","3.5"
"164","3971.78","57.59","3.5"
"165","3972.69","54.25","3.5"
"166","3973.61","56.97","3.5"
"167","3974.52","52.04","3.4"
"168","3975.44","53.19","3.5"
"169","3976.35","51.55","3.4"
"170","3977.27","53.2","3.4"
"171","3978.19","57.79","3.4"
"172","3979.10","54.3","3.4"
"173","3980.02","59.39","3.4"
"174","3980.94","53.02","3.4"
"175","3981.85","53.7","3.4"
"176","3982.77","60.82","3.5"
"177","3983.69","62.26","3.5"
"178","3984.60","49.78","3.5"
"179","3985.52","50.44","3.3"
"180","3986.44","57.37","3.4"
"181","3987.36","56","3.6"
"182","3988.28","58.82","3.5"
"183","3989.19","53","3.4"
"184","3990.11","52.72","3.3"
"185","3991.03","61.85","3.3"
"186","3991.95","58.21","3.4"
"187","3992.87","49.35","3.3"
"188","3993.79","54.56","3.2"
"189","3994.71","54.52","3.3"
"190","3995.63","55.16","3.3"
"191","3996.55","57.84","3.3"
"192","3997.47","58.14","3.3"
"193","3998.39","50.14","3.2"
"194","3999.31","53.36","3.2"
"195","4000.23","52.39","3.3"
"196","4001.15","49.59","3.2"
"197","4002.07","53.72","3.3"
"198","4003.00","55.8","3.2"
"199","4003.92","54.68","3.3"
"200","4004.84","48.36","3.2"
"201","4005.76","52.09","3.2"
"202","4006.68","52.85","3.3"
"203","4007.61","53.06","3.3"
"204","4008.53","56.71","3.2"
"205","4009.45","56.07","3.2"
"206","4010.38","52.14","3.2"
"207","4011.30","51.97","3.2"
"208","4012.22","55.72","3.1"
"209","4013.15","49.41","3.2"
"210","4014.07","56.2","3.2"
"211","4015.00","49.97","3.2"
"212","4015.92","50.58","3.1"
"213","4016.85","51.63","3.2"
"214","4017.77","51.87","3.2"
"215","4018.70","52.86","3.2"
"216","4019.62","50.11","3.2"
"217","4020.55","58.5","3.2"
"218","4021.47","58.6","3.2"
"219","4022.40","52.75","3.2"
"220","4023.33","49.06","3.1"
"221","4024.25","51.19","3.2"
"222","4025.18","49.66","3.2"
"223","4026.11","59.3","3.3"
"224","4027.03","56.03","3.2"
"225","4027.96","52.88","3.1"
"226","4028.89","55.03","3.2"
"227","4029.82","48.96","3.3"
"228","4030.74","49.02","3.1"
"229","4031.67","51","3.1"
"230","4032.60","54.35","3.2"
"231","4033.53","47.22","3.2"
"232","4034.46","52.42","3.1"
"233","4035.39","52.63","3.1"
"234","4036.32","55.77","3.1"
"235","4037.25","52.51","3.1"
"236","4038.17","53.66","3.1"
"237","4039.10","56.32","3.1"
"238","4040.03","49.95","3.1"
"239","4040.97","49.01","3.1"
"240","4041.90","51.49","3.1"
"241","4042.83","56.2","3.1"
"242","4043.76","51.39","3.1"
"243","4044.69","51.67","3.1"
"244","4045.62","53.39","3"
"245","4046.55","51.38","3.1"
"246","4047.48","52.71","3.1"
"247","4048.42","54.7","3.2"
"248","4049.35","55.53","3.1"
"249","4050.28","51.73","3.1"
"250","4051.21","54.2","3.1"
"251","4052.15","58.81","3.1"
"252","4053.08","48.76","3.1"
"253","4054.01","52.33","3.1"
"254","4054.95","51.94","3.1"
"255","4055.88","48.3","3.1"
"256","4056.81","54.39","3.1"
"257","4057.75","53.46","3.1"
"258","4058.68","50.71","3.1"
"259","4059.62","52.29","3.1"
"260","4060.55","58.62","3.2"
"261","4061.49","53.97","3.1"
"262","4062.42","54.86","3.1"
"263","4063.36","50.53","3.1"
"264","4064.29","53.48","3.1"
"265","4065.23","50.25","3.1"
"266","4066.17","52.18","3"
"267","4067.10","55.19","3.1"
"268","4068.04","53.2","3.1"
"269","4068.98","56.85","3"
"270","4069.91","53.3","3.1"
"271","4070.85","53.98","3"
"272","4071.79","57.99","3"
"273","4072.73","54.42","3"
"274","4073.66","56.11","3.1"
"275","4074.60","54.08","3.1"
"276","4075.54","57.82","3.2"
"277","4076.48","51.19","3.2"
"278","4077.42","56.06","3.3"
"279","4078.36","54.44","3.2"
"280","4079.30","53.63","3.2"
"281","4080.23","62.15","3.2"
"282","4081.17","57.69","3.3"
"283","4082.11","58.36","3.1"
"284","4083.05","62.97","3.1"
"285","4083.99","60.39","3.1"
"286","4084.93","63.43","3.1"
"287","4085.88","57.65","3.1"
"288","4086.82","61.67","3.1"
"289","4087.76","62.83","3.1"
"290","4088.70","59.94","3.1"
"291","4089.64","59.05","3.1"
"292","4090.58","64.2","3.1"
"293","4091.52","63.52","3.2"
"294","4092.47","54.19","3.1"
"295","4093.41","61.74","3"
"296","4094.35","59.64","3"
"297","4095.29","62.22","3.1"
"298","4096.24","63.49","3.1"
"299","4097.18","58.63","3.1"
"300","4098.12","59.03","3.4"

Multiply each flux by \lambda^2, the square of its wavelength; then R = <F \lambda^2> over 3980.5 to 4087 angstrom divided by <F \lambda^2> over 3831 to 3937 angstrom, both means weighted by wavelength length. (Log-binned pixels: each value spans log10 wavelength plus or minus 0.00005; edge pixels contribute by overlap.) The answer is 0.96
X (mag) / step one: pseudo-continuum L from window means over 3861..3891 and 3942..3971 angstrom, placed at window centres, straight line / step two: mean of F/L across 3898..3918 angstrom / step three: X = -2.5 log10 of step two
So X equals 0.08 mag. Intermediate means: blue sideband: 65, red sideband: 58.1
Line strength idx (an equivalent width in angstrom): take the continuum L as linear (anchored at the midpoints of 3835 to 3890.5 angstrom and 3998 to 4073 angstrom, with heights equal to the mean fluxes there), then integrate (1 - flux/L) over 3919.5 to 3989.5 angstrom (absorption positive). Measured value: 2.5 angstrom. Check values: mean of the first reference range 64.2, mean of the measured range 56.1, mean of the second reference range 53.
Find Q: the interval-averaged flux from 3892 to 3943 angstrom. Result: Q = 56.2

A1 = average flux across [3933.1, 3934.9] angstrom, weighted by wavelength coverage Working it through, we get 51.3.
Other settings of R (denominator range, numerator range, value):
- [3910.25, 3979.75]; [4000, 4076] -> 0.99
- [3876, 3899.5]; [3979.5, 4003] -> 0.94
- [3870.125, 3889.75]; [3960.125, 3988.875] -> 0.92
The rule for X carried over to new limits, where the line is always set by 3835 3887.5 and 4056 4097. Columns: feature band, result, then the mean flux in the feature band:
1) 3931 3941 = 0.18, 52.2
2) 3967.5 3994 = 0.09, 55.4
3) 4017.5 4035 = 0.12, 52.7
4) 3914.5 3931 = 0.10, 56.7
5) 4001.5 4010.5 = 0.11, 53.5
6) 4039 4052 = 0.10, 52.8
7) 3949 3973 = 0.05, 58.2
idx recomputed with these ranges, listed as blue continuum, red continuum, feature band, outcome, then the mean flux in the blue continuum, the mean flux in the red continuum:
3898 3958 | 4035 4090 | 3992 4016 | 1.0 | 56.6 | 54.8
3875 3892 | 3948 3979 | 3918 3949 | 2.4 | 63.2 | 57.4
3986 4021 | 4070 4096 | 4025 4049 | 1.3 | 53.9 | 58.5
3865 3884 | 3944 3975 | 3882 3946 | 4.7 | 65.7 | 58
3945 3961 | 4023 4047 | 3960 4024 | 1.5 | 59.3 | 52.4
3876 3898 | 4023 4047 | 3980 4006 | 0.2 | 62.2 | 52.4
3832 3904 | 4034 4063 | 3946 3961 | -0.2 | 63.3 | 53.1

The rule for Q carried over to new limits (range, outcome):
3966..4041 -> 53.9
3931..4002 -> 55.8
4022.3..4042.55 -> 52.3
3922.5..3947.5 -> 54.7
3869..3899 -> 63.1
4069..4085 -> 56.8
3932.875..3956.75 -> 55.9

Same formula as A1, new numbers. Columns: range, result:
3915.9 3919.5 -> 57.1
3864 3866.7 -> 67.4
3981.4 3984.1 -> 58.8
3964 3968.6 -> 58.6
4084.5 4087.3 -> 60.7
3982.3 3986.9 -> 56.1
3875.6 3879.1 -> 61.2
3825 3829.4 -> 59.6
